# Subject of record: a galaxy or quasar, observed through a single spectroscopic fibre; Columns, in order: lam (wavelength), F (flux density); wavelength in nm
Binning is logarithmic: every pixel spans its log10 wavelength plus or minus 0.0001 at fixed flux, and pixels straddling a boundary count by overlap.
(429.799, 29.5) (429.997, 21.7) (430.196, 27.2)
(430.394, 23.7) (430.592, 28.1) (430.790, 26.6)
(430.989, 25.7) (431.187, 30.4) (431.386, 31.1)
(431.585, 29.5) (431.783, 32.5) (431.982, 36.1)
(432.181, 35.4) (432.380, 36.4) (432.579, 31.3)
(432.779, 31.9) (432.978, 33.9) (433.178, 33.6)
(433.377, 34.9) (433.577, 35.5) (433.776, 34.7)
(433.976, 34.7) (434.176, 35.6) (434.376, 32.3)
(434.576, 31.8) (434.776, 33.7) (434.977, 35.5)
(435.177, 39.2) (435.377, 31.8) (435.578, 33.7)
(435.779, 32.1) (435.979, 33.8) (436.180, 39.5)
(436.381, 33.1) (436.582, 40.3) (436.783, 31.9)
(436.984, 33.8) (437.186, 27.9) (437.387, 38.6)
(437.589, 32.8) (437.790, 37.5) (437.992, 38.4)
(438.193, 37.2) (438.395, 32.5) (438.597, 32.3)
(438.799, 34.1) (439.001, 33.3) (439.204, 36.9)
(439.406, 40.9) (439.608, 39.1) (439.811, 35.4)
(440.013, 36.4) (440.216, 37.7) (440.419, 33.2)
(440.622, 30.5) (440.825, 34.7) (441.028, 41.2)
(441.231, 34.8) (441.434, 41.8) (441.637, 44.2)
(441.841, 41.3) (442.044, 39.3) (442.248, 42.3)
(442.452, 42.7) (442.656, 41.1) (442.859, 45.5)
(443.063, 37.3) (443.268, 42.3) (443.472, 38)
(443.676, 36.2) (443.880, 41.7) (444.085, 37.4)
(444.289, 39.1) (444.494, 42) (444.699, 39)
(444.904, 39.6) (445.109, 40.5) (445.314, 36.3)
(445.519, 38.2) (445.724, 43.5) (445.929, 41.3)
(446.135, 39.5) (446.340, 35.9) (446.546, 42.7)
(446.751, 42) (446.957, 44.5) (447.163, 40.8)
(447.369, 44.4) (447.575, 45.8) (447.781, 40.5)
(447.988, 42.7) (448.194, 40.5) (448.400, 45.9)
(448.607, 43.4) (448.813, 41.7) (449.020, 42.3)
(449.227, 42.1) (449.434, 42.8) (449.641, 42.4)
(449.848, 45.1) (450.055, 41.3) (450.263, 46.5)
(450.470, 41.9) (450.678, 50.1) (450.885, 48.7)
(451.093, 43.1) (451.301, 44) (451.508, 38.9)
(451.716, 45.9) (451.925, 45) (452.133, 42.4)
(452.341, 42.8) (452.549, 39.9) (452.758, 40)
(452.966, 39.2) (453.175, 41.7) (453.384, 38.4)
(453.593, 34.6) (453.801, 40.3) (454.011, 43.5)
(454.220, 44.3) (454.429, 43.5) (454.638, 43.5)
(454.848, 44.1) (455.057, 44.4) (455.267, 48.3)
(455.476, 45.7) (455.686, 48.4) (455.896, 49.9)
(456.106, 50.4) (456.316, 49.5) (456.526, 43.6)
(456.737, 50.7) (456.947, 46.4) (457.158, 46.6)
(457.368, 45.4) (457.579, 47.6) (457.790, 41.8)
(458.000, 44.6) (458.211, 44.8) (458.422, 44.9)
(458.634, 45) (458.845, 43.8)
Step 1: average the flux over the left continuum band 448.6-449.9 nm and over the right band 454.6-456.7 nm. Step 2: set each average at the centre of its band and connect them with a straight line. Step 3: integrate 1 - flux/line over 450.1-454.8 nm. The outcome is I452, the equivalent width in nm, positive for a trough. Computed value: 0.23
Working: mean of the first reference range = 42.7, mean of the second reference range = 47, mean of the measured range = 42.6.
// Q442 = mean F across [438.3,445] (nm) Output 38.3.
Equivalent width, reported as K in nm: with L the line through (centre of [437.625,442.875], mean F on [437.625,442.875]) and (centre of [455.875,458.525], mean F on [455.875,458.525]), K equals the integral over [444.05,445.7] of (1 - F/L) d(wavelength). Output 0.03 nm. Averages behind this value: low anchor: 37.7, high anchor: 46.5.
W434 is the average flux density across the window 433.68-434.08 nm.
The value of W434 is 34.7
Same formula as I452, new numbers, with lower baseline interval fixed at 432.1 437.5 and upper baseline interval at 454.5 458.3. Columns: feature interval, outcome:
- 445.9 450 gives -0.06 nm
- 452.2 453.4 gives 0.10 nm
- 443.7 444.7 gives 0.00 nm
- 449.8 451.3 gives -0.07 nm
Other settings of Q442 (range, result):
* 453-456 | 43.5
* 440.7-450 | 41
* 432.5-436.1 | 33.9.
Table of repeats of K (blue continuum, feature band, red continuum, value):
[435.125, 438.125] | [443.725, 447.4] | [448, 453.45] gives -0.029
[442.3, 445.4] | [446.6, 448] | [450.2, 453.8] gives -0.067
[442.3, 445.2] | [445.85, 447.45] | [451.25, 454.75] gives -0.028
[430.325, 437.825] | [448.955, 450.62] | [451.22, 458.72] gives -0.073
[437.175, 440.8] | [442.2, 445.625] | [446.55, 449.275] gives -0.039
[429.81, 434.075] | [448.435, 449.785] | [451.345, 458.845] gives -0.063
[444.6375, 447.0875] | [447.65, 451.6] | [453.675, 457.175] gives -0.081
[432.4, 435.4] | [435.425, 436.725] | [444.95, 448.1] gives 0.008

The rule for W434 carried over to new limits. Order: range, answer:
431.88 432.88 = 34.2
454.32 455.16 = 43.9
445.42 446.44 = 39.7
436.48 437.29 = 33.5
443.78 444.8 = 39.8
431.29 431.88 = 31.1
